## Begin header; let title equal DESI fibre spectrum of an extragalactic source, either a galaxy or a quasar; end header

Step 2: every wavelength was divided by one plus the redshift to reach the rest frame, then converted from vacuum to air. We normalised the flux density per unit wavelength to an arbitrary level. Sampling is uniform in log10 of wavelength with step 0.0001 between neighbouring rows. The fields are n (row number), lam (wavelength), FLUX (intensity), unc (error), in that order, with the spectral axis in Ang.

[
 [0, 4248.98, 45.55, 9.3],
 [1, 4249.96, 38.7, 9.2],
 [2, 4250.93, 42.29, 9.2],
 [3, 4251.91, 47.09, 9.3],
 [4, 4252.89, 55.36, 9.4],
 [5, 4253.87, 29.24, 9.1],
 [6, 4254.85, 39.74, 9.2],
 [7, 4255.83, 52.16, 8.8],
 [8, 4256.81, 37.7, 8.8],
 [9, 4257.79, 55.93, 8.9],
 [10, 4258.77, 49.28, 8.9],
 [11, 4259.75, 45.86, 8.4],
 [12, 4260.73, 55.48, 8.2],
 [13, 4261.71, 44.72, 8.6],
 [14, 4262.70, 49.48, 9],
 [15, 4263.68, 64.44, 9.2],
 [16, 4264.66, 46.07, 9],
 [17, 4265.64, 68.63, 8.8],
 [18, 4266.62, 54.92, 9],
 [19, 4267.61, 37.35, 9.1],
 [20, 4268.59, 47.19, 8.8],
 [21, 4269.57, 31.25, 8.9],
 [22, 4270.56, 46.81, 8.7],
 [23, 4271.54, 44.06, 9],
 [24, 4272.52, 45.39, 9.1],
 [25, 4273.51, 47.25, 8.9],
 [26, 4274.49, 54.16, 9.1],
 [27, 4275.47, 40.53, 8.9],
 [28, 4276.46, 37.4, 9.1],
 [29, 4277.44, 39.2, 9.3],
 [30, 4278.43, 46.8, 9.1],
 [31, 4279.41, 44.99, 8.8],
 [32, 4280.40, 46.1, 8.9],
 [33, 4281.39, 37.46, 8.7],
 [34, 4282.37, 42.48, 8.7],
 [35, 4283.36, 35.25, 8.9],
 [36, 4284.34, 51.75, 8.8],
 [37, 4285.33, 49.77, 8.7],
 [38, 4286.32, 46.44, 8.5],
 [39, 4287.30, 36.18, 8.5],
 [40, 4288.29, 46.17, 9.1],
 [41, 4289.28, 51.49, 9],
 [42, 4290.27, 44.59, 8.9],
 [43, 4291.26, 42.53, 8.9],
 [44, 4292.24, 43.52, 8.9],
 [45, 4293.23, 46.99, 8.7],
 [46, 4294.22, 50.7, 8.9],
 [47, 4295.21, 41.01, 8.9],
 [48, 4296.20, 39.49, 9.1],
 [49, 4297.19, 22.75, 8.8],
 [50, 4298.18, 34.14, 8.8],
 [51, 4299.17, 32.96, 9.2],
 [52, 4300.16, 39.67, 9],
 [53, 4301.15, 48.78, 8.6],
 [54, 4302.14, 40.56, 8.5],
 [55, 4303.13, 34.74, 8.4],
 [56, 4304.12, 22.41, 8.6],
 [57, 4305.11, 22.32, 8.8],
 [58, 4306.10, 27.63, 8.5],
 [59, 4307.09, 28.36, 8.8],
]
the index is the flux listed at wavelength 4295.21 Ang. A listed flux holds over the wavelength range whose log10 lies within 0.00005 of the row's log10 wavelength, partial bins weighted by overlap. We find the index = 41.01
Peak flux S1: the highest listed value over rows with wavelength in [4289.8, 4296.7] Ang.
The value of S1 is 50.7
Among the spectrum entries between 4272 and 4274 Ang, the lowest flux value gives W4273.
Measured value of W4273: 45.39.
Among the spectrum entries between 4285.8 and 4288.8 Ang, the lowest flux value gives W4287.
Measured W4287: 36.18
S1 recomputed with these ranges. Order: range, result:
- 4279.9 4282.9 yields 46.1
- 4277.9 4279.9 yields 46.8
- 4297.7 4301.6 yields 48.78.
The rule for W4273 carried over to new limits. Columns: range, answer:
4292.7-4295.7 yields 41.01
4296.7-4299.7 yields 22.75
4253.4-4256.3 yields 29.24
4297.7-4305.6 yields 22.32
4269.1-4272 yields 31.25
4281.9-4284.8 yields 35.25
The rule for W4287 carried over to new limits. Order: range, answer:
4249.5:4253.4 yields 38.7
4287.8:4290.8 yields 44.59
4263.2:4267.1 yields 46.07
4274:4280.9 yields 37.4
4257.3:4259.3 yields 49.28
